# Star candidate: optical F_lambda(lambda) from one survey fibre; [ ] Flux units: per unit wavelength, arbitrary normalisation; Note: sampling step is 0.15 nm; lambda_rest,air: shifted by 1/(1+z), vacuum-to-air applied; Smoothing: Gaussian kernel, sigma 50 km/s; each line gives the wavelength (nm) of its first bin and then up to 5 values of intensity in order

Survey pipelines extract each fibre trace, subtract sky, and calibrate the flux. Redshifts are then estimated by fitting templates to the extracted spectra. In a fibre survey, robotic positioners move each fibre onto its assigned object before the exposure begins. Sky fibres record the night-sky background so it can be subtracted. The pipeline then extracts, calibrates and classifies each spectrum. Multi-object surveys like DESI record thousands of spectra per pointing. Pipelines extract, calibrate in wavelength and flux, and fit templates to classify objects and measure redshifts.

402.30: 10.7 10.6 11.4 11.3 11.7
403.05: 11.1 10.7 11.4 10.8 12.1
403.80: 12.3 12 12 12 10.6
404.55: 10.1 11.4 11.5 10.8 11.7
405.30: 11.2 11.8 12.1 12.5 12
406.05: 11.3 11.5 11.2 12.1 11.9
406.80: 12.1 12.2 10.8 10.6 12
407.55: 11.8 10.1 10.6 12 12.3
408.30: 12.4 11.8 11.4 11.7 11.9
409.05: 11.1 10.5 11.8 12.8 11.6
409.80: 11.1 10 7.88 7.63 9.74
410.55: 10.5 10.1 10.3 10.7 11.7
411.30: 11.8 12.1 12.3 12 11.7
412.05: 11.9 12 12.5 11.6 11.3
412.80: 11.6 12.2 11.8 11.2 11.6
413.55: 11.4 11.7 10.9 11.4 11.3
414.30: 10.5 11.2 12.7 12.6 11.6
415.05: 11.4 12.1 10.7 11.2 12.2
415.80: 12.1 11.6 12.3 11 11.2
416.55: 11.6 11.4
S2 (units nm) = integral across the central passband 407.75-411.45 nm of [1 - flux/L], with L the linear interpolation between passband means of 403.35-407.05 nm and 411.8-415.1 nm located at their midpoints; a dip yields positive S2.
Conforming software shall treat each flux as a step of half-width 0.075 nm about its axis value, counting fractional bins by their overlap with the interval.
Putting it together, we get 0.21 nm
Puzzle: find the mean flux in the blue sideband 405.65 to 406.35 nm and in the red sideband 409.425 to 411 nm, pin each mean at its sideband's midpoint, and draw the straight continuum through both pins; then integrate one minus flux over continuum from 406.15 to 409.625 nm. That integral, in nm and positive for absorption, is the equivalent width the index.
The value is -0.17 nm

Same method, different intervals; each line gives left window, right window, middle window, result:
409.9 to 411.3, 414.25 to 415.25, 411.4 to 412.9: -0.18 nm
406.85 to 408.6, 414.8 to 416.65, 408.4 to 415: 0.15 nm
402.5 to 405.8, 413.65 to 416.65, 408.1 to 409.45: -0.02 nm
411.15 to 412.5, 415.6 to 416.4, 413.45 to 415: 0.04 nm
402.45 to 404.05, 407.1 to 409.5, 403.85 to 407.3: -0.03 nm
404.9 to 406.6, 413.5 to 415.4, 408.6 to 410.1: 0.05 nm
